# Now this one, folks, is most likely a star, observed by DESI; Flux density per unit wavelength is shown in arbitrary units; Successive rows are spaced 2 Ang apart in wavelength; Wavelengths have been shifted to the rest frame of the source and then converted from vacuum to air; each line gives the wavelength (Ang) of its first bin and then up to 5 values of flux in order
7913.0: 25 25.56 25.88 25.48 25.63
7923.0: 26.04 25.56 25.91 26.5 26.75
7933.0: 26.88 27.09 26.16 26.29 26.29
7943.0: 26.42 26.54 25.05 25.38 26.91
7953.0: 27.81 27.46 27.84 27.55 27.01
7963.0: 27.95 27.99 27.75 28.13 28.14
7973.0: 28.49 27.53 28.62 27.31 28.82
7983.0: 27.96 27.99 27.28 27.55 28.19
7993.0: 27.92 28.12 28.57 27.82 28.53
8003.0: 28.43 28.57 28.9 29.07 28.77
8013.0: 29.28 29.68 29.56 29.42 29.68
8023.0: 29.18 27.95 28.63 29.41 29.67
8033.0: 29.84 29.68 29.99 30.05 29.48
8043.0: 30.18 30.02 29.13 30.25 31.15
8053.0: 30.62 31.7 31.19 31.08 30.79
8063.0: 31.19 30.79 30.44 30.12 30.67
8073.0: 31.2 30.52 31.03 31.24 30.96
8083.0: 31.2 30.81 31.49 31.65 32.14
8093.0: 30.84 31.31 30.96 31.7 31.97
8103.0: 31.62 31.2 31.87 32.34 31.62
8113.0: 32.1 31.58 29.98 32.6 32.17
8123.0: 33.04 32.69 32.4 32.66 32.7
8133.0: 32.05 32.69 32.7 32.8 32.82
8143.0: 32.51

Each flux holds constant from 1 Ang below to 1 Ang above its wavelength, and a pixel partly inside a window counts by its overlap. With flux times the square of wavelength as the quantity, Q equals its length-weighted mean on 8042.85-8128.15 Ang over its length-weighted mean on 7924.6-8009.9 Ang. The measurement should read 1.17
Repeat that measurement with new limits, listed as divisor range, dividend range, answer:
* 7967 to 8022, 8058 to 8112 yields 1.12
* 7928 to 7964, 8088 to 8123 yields 1.23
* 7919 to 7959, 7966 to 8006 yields 1.07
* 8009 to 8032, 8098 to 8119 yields 1.11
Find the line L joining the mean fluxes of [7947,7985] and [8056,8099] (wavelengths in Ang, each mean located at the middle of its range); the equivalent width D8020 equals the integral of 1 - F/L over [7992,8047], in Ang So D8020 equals 0.3 Ang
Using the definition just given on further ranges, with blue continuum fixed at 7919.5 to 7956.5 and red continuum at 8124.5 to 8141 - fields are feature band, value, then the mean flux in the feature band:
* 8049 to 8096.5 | -0.55 Ang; 31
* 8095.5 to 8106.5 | 0.03 Ang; 31.5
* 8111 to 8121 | 0.13 Ang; 31.6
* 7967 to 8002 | -0.24 Ang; 28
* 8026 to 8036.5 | -0.04 Ang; 29.5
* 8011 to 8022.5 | -0.22 Ang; 29.4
